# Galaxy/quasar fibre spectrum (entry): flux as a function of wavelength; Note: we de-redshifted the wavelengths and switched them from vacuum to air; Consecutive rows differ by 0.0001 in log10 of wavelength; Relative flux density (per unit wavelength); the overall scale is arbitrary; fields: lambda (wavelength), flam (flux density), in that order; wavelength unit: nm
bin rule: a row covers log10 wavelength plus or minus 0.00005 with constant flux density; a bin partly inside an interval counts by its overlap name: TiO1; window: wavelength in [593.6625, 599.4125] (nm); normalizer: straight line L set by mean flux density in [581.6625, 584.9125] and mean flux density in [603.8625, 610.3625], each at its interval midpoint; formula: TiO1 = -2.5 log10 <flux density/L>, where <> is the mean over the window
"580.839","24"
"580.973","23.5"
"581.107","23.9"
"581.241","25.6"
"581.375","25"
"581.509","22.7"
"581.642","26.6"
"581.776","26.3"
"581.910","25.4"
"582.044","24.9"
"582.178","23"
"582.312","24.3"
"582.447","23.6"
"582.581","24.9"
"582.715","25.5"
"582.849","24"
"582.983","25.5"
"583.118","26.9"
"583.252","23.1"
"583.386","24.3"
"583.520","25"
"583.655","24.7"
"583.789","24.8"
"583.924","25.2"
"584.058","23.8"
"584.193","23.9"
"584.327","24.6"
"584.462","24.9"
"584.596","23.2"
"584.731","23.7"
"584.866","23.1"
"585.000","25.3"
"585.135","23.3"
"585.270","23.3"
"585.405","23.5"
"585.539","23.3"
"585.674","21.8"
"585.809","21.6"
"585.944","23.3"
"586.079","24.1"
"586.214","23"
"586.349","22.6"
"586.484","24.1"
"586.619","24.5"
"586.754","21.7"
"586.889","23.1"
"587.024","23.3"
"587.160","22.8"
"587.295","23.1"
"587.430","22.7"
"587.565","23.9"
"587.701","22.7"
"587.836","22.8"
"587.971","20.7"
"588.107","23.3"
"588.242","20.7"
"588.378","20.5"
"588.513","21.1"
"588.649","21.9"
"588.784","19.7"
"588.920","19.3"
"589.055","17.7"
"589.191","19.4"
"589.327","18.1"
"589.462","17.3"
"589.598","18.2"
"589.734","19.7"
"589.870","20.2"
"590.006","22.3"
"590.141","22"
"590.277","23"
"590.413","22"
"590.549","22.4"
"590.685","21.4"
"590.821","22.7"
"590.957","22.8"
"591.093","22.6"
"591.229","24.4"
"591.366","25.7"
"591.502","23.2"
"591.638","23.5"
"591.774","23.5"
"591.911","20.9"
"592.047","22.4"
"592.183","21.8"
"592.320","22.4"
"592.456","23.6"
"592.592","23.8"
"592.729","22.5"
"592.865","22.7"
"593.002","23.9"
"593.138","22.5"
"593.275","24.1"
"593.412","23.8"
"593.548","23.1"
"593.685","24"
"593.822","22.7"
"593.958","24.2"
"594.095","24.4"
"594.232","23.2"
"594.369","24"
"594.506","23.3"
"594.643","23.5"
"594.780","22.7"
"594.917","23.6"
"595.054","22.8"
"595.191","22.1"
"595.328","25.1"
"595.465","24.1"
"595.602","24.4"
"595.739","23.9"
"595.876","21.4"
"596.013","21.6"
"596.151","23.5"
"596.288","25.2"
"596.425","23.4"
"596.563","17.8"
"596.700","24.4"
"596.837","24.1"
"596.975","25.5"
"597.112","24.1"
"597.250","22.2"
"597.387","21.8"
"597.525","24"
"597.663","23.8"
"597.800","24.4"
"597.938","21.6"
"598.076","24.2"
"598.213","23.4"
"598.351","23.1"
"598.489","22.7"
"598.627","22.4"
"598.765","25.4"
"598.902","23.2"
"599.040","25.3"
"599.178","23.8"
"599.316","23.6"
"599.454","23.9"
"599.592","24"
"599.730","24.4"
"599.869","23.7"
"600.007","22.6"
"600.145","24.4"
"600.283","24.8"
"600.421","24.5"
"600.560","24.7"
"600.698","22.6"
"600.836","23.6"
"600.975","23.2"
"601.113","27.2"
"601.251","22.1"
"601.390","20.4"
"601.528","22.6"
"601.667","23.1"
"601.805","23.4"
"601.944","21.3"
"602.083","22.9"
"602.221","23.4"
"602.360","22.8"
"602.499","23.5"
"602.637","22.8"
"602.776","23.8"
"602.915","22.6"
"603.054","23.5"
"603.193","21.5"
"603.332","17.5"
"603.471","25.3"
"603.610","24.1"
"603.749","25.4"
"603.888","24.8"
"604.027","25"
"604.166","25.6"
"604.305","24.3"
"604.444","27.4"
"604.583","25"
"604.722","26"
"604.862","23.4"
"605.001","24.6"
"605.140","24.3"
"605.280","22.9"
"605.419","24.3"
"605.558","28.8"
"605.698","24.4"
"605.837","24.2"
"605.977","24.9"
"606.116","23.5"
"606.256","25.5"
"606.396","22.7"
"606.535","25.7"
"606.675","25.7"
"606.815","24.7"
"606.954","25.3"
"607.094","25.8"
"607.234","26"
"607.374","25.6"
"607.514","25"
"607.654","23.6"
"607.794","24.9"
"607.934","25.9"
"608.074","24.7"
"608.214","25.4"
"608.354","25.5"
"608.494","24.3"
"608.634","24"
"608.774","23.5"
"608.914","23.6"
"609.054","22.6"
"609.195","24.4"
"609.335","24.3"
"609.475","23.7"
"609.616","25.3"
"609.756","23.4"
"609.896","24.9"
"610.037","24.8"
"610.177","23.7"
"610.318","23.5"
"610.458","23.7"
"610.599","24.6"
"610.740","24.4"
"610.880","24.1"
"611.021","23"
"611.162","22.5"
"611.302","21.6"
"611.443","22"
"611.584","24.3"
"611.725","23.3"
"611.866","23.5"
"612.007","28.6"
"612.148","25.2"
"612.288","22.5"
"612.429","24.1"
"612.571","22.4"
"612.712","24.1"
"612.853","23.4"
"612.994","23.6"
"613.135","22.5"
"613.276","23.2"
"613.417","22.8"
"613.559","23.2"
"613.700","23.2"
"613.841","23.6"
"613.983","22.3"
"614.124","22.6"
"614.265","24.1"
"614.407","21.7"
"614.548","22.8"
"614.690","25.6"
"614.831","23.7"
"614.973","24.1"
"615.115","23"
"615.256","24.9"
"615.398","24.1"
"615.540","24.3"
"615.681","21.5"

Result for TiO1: 0.055 mag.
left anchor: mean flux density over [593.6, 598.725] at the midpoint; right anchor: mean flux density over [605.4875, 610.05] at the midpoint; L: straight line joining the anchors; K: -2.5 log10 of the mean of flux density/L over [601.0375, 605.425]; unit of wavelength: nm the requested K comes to 0.025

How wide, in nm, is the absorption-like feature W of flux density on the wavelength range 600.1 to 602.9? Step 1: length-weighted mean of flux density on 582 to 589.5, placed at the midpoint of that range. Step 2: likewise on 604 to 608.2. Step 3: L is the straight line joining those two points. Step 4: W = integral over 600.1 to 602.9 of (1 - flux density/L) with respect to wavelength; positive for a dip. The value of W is 0.14 nm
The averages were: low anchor 23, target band 23.3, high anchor 25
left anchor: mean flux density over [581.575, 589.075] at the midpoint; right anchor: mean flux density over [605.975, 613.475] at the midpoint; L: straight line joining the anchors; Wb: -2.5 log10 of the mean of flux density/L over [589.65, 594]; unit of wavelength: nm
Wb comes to 0.039 mag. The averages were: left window 23.4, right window 24.2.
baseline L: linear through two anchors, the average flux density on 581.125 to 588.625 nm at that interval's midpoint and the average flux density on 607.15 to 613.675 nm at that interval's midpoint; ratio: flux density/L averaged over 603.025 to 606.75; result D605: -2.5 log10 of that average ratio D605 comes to -0.02 mag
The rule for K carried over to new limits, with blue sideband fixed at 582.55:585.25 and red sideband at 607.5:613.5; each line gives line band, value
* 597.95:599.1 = 0.03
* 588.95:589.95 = 0.29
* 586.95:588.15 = 0.07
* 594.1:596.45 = 0.04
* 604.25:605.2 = -0.04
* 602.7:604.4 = 0.02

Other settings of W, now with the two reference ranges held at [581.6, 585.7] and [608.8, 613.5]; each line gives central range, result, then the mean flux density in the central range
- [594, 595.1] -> 0.03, 23.4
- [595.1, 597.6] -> 0.09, 23.3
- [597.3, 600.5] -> 0.04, 23.7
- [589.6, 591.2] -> 0.16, 21.8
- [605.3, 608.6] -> -0.16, 25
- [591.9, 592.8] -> 0.06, 22.6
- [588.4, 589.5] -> 0.22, 19.4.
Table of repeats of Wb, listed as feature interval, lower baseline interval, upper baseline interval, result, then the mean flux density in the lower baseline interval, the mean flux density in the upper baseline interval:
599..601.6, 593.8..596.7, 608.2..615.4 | -0.02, 23.2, 23.7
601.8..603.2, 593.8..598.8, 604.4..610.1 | 0.06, 23.3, 24.7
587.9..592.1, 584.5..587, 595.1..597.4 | 0.09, 23.3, 23.3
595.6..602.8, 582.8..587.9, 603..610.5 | 0.04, 23.7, 24.5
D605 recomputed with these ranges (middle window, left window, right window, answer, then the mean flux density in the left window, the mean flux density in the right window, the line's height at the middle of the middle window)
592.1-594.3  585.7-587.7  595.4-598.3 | -0.004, 23.1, 23.3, 23.2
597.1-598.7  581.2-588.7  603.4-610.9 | 0.054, 23.7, 24.7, 24.3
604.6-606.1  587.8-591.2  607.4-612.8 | -0.063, 20.9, 24.1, 23.4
